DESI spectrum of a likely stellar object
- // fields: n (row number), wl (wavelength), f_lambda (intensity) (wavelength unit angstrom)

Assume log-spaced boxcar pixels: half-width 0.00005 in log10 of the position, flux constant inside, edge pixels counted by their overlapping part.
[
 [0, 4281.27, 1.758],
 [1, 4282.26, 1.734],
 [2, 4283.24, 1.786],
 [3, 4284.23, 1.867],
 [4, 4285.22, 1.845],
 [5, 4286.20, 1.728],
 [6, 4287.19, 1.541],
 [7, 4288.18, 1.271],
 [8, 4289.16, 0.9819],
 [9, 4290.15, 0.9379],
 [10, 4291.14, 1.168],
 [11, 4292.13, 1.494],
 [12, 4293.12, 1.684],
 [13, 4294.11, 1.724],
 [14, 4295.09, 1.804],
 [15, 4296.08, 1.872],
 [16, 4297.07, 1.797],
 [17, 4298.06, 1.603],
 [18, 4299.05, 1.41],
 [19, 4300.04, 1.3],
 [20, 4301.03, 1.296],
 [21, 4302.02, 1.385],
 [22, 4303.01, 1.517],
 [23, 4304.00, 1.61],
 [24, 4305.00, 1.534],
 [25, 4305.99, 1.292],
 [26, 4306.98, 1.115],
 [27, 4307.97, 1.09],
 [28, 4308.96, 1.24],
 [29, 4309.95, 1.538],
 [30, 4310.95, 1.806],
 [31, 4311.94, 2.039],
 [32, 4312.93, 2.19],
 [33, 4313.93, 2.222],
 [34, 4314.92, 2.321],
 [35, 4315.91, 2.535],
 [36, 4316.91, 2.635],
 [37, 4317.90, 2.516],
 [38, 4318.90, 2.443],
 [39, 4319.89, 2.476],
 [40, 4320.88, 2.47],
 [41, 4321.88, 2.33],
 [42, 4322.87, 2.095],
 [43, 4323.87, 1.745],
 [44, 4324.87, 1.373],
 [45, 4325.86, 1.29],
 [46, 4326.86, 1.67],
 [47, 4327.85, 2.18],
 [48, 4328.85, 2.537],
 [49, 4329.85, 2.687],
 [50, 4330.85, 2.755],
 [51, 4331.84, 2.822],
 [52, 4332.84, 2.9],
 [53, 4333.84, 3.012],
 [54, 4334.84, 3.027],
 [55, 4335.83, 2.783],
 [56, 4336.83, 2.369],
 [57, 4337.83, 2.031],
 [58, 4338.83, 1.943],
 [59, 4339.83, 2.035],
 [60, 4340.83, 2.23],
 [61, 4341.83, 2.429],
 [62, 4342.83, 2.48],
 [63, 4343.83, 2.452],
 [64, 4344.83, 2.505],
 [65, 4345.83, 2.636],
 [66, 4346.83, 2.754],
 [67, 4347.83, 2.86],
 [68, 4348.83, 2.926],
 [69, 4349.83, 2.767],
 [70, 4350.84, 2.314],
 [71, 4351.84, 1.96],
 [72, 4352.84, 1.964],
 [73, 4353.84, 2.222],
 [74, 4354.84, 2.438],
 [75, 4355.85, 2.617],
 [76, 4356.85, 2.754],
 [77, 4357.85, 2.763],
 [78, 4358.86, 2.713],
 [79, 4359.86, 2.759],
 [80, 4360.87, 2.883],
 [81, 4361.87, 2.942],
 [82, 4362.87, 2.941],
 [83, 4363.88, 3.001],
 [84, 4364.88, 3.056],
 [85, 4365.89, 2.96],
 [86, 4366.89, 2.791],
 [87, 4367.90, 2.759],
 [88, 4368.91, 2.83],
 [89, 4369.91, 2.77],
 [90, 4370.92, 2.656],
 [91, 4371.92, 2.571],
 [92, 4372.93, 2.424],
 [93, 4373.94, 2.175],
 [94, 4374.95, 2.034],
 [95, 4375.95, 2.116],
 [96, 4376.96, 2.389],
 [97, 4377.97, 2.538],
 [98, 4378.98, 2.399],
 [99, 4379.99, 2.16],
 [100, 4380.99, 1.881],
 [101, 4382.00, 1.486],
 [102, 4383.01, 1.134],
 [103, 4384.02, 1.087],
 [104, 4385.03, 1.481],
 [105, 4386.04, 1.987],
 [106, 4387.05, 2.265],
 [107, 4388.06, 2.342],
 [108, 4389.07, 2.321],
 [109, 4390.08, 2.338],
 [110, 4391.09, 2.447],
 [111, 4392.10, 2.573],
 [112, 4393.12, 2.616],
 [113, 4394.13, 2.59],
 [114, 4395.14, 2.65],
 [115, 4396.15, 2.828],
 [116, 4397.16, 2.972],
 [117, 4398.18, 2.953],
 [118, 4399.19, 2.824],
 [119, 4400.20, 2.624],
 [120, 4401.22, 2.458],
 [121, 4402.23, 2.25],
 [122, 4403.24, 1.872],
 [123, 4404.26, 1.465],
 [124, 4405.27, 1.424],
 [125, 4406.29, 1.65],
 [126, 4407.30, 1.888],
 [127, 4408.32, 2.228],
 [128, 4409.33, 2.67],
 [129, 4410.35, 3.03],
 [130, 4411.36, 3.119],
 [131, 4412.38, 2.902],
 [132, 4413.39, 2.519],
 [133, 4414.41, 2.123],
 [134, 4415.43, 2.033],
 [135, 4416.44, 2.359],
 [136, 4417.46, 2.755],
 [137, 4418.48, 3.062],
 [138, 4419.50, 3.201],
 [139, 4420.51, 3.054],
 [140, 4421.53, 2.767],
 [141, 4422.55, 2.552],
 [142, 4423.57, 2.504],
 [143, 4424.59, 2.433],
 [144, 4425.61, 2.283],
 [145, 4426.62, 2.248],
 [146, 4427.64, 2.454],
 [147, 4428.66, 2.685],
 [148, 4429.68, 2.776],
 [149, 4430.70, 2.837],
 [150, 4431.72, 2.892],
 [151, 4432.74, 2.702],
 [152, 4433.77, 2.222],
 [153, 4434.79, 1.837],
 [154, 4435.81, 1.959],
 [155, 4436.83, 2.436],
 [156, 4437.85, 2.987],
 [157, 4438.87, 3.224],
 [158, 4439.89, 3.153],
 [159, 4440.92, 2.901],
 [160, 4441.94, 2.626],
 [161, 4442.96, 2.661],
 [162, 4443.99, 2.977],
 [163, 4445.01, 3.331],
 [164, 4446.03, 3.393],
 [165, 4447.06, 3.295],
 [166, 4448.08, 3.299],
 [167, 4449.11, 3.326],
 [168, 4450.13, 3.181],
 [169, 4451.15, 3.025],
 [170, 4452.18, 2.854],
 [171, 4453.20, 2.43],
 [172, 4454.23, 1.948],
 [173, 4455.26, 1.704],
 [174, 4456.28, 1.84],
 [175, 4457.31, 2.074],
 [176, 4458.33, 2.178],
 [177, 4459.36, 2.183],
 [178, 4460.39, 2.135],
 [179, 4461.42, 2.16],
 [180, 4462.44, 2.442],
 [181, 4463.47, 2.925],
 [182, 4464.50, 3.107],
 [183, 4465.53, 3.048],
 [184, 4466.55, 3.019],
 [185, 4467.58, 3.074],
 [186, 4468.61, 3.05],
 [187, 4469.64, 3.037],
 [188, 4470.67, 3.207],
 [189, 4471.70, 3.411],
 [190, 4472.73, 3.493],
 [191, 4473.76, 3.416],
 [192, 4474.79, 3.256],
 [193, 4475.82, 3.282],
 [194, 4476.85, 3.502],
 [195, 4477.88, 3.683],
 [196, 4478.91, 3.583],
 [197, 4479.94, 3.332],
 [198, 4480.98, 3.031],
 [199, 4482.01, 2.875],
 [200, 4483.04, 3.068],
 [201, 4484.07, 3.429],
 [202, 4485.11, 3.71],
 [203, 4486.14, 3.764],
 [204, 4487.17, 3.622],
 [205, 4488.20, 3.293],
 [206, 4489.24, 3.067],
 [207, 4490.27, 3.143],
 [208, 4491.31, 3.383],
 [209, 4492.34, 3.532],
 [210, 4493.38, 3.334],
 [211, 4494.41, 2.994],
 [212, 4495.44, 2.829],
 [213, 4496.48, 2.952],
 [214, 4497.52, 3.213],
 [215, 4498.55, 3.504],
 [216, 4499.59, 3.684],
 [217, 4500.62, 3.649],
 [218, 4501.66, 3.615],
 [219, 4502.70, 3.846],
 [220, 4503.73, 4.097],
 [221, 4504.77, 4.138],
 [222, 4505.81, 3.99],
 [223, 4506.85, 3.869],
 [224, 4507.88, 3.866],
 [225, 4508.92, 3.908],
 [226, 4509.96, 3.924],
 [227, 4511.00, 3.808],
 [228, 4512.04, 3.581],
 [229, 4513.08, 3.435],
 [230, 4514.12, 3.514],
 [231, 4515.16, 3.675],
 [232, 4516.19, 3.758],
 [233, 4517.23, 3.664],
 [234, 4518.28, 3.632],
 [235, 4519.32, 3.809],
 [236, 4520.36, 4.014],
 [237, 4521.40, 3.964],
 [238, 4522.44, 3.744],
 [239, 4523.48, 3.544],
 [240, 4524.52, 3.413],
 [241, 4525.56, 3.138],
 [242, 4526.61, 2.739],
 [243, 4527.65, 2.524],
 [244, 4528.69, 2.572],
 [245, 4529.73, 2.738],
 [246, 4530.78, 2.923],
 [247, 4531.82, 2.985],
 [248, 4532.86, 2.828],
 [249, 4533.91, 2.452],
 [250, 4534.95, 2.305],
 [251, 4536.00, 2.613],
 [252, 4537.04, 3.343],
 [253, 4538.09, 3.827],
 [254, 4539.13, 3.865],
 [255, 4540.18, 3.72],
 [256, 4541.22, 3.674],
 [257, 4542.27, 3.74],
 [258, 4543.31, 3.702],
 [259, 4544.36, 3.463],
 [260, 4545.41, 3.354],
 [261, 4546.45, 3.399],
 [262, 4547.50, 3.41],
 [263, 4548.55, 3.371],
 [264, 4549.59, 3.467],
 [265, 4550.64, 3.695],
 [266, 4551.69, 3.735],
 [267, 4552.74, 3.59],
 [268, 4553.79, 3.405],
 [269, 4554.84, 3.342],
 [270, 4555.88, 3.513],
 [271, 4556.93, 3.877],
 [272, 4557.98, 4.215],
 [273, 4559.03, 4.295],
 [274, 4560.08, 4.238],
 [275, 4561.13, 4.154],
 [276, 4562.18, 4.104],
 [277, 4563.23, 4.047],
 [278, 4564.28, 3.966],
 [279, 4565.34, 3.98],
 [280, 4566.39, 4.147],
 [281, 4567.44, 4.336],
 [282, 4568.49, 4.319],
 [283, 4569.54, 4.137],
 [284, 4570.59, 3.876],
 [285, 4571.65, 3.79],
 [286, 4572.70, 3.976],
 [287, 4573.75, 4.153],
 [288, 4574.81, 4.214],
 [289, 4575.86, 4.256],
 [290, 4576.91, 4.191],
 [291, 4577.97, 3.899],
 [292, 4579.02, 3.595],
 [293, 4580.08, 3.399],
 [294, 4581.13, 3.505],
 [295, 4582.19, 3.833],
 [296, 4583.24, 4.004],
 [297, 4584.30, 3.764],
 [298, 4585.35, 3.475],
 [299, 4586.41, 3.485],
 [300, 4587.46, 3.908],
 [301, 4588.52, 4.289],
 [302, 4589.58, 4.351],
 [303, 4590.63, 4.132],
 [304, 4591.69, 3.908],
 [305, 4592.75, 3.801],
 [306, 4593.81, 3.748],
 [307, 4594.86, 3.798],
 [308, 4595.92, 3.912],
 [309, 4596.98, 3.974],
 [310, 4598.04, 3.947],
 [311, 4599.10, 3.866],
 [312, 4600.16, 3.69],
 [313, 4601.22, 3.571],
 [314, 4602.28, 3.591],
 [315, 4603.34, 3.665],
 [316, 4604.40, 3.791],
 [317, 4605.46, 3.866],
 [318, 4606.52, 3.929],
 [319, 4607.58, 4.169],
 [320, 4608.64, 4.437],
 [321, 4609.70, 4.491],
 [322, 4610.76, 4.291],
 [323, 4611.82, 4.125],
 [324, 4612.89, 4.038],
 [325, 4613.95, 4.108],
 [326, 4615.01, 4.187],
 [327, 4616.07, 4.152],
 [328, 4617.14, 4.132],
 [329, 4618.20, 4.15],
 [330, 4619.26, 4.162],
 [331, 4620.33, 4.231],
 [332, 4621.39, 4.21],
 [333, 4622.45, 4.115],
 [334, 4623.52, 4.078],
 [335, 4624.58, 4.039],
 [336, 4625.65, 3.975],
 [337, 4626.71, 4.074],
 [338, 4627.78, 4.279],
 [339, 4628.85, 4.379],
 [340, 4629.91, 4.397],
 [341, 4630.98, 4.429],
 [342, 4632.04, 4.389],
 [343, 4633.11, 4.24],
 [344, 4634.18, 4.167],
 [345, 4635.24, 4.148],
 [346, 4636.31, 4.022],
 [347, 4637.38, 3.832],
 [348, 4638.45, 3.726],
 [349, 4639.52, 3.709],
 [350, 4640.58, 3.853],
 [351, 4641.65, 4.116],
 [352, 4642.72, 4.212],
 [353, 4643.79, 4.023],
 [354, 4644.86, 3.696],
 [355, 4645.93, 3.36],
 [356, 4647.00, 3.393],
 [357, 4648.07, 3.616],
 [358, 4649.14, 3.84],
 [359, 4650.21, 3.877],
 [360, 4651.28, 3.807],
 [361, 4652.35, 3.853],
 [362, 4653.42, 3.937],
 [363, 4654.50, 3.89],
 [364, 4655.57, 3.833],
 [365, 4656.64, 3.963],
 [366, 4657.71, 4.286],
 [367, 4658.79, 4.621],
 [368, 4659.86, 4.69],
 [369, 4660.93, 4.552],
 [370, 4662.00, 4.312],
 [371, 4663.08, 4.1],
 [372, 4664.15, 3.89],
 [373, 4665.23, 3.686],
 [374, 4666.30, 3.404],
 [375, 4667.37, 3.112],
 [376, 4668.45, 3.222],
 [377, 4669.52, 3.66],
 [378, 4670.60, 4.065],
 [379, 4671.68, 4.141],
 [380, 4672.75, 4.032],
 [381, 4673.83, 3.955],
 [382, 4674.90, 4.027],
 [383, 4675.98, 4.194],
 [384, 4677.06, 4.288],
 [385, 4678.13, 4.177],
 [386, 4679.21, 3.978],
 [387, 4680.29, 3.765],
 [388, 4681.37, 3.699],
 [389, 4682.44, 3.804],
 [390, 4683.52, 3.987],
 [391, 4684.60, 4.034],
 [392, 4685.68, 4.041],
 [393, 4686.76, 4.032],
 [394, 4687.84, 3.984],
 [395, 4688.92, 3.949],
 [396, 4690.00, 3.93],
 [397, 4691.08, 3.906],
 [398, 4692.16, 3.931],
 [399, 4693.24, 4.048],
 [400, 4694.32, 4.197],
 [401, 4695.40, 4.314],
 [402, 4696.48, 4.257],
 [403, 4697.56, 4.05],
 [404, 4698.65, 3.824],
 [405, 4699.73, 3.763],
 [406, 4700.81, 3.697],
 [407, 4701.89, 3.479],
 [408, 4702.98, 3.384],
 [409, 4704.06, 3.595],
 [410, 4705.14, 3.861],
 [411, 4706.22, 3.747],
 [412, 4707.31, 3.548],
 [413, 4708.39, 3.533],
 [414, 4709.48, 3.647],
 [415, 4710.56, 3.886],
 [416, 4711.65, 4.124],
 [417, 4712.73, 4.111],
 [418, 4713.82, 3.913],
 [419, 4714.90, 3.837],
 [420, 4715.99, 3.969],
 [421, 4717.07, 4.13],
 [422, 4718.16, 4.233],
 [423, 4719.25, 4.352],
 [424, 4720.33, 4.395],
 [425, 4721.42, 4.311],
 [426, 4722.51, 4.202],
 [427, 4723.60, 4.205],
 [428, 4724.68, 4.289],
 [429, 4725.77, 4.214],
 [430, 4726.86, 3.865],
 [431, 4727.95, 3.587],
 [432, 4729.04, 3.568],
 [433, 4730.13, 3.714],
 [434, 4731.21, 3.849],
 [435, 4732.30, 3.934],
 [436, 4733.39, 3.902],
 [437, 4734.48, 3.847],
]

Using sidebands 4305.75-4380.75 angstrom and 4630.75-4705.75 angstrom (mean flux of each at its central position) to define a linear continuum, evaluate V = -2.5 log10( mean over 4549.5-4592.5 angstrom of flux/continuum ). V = -0.13 mag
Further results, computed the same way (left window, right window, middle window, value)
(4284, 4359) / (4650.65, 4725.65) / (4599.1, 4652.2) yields -0.106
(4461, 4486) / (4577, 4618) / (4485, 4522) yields -0.075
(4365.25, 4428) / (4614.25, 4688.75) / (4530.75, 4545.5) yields 0.009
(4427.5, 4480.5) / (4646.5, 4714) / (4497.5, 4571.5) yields -0.124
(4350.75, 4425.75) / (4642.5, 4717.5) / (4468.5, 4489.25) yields -0.158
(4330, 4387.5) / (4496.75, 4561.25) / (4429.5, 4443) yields 0.112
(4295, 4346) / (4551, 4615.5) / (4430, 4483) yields 0.067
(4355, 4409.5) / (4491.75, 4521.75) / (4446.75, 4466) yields 0.212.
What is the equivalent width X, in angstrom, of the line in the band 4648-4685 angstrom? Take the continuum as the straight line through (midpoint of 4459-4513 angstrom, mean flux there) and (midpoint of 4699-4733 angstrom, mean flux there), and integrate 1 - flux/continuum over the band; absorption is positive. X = -1.72 angstrom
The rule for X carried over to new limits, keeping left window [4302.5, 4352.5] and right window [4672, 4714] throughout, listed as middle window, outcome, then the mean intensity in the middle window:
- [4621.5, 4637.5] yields -2.48 angstrom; 4.18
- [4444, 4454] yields -1.12 angstrom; 3.09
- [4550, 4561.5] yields -1.89 angstrom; 3.82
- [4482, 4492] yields -1.38 angstrom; 3.36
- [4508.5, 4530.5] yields -2.62 angstrom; 3.47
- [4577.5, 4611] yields -4.06 angstrom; 3.87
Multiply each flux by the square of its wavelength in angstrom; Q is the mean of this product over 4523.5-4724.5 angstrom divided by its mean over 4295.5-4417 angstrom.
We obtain 1.91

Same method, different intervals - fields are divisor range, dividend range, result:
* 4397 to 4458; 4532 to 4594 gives 1.54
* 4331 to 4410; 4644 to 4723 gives 1.86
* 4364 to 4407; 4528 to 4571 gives 1.66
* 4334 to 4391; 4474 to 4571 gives 1.57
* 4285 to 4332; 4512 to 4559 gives 2.09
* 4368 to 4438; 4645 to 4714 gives 1.84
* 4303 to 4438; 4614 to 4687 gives 1.91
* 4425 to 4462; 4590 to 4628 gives 1.65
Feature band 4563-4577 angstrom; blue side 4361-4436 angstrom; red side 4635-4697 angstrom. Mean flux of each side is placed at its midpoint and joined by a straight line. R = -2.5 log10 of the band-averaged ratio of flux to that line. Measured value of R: -0.20 mag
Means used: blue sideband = 2.44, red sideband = 3.95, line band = 4.1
